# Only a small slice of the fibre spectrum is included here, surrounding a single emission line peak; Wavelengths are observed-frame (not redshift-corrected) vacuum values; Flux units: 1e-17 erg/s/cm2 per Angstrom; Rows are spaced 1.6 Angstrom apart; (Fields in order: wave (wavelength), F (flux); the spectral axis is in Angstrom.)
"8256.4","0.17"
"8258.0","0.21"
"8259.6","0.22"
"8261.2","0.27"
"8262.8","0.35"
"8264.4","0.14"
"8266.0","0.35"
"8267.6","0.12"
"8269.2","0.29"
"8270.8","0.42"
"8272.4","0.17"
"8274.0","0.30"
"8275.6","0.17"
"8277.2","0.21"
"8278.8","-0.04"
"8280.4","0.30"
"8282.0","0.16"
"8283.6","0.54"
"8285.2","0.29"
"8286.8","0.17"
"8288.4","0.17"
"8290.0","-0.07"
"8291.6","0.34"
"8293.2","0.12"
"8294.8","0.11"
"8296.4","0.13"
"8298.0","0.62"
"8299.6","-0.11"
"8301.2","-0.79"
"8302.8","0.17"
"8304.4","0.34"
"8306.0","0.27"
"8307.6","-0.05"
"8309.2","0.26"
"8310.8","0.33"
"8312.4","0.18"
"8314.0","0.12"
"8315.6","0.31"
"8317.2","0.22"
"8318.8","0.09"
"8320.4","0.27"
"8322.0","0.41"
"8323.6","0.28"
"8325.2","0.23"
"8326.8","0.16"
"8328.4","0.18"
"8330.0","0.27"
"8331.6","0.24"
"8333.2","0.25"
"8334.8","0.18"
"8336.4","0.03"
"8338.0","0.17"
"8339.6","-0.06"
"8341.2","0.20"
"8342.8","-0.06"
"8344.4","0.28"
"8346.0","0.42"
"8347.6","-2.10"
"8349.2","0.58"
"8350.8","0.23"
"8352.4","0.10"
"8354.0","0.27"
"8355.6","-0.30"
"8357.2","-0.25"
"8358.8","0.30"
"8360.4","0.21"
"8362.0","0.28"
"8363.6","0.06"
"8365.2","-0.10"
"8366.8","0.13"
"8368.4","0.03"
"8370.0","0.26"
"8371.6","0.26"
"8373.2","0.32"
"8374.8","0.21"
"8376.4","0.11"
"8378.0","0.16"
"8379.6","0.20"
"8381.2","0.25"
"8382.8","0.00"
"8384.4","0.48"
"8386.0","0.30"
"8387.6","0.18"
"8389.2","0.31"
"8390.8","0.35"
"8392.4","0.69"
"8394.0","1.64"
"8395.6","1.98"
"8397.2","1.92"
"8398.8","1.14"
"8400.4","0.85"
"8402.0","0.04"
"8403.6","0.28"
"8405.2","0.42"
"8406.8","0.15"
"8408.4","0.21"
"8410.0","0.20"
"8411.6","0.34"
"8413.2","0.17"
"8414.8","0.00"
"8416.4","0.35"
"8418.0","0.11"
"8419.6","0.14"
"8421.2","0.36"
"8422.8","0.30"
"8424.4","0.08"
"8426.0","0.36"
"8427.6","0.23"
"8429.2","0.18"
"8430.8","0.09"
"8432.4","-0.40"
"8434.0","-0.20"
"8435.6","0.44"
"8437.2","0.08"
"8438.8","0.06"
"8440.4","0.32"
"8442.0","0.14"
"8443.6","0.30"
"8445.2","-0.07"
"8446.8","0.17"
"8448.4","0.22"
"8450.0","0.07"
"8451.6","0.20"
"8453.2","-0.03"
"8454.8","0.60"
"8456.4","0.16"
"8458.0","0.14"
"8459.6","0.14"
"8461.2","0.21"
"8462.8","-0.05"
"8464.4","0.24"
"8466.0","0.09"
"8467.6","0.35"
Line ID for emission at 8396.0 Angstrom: H-beta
